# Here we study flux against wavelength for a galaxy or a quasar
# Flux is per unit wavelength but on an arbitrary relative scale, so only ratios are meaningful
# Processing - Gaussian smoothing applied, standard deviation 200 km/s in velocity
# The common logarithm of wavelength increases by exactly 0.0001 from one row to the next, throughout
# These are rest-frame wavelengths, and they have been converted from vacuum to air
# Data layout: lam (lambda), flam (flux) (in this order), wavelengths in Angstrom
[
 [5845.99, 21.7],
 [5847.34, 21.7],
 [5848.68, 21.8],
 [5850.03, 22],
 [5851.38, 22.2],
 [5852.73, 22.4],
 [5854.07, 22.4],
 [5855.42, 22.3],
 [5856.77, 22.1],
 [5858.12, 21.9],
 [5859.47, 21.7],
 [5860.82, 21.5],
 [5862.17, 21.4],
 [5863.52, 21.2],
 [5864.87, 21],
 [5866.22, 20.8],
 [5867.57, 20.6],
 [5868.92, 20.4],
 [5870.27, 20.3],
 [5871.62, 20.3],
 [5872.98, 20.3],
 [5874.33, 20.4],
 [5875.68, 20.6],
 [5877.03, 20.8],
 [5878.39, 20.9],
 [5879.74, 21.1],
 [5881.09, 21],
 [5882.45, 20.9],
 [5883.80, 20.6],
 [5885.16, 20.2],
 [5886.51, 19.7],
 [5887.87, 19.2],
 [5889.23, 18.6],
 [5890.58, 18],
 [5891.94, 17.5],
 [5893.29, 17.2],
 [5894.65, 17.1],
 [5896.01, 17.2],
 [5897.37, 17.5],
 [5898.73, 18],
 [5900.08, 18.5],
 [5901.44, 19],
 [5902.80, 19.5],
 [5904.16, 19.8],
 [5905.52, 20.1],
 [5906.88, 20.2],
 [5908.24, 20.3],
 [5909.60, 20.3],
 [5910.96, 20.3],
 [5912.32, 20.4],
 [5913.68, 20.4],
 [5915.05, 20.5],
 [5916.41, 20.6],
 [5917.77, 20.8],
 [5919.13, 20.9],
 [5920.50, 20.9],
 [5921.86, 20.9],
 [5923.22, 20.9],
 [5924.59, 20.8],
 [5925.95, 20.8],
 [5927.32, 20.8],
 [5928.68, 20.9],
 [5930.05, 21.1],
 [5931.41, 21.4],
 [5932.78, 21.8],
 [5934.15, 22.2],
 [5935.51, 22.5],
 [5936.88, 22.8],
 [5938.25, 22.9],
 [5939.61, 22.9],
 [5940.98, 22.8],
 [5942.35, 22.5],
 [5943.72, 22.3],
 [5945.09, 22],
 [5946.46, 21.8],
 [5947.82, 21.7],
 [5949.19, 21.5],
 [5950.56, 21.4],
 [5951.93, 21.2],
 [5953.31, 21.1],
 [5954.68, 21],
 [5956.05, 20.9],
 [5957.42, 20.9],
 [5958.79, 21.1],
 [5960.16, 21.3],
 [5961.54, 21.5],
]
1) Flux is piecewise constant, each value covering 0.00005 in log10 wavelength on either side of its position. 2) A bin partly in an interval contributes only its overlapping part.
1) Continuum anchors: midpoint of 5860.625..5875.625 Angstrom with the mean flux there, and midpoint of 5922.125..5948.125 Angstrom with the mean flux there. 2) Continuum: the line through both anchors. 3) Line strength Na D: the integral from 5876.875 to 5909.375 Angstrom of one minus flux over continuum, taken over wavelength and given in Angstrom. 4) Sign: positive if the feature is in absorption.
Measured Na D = 2.8 Angstrom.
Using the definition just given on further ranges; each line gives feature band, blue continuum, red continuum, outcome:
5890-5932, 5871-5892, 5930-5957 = 2.4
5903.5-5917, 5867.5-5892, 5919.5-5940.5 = 0.5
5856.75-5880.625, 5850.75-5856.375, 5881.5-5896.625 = -0.1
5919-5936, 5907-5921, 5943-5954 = -0.2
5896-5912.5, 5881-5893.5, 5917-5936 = 0.6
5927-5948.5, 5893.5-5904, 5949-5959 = -1.9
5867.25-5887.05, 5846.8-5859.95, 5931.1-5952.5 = 1.4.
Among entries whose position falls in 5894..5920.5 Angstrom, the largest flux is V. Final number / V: 20.9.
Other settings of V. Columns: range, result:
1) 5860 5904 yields 21.5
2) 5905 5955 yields 22.9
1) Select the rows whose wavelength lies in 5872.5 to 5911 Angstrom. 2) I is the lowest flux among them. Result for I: 17.1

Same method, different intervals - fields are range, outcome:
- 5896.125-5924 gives 17.5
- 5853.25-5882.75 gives 20.3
